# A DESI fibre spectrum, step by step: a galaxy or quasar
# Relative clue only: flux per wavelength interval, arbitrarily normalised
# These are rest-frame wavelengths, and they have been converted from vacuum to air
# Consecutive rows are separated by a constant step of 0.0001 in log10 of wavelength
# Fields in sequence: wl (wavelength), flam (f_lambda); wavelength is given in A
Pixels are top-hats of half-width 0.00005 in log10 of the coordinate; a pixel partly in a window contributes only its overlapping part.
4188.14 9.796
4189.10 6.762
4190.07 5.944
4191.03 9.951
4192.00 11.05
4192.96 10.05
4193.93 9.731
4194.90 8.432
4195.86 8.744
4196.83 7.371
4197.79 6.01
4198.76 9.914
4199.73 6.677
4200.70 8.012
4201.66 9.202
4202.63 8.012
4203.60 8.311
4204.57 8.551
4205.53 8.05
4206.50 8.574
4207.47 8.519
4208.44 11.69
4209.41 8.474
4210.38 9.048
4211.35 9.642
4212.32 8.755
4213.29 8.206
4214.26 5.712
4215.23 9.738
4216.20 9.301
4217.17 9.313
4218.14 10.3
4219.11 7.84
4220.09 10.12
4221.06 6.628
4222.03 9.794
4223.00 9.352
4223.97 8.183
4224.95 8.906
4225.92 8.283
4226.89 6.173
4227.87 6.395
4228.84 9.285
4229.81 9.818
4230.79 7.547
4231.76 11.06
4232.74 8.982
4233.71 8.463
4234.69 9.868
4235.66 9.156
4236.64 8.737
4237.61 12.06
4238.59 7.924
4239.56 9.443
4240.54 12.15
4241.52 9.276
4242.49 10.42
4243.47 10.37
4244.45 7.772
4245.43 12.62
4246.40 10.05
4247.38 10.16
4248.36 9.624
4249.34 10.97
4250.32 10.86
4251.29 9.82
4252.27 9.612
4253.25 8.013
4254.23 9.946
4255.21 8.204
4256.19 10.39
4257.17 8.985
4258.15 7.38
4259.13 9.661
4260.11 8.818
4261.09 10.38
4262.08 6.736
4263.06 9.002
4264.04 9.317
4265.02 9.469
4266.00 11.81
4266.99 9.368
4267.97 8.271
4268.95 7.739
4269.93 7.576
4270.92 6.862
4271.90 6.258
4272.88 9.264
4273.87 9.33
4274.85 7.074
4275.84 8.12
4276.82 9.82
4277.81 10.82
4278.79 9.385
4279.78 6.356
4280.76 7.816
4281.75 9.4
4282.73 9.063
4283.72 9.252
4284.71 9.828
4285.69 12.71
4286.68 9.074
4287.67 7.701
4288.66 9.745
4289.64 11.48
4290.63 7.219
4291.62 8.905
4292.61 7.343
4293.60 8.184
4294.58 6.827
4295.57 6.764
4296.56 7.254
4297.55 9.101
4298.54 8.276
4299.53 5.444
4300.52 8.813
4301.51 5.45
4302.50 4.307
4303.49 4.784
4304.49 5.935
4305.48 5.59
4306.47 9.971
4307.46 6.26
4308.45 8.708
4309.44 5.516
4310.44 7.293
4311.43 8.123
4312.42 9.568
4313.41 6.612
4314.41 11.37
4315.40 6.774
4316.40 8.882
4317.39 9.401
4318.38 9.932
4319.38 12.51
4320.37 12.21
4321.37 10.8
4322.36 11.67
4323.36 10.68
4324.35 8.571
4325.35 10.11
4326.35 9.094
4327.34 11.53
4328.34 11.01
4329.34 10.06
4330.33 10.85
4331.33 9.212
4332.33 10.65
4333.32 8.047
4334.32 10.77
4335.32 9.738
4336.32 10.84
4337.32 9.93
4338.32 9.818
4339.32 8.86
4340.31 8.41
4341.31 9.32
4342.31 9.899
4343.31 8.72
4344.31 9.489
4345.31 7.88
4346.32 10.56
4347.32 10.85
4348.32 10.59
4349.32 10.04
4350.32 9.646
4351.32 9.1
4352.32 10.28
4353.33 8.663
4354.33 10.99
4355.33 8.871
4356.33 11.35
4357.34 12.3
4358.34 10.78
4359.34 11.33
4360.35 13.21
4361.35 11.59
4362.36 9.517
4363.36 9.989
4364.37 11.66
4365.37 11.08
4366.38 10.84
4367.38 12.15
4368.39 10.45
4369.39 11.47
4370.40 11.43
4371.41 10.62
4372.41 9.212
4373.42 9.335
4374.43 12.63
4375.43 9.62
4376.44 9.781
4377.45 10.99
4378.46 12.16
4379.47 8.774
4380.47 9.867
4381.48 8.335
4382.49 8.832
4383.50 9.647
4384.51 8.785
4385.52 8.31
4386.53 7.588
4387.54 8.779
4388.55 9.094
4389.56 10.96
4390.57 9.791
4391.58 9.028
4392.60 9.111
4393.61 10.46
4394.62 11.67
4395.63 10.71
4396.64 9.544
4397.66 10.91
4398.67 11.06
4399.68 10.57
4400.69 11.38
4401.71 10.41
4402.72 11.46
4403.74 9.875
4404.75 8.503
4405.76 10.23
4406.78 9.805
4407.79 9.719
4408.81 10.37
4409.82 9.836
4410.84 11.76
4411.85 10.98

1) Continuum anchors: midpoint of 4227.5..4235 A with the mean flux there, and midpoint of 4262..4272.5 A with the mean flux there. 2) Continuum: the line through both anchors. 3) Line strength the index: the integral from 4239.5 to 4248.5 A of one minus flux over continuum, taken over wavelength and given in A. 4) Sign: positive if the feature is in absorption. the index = -1.5 A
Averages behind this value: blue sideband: 8.94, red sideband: 8.48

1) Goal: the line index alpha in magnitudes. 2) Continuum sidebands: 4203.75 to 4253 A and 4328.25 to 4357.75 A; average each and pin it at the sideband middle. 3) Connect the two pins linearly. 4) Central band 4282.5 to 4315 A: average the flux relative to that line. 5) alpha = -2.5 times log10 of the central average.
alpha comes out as 0.21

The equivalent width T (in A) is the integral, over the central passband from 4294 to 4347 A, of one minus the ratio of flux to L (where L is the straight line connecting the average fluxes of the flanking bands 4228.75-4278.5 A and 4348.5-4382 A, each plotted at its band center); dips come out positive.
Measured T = 6.5 A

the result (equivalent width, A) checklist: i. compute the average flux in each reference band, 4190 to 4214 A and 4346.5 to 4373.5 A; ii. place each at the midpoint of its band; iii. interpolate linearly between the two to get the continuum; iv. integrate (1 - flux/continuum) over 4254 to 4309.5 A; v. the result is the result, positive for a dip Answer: 7.8 A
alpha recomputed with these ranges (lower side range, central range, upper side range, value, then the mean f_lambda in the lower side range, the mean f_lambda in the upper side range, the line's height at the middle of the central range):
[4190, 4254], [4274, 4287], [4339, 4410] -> 0.04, 9.07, 10.1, 9.48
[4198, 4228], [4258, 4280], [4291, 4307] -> -0.15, 8.57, 7.06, 7.58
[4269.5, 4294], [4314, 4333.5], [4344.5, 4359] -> -0.07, 8.75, 10.1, 9.58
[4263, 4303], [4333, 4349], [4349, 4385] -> 0.02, 8.43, 10.4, 9.81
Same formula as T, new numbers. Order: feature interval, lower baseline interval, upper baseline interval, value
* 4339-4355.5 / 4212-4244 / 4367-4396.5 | 0.33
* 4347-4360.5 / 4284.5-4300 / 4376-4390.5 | -2.04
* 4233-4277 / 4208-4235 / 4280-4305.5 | -4.45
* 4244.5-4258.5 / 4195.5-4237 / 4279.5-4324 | -1.93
